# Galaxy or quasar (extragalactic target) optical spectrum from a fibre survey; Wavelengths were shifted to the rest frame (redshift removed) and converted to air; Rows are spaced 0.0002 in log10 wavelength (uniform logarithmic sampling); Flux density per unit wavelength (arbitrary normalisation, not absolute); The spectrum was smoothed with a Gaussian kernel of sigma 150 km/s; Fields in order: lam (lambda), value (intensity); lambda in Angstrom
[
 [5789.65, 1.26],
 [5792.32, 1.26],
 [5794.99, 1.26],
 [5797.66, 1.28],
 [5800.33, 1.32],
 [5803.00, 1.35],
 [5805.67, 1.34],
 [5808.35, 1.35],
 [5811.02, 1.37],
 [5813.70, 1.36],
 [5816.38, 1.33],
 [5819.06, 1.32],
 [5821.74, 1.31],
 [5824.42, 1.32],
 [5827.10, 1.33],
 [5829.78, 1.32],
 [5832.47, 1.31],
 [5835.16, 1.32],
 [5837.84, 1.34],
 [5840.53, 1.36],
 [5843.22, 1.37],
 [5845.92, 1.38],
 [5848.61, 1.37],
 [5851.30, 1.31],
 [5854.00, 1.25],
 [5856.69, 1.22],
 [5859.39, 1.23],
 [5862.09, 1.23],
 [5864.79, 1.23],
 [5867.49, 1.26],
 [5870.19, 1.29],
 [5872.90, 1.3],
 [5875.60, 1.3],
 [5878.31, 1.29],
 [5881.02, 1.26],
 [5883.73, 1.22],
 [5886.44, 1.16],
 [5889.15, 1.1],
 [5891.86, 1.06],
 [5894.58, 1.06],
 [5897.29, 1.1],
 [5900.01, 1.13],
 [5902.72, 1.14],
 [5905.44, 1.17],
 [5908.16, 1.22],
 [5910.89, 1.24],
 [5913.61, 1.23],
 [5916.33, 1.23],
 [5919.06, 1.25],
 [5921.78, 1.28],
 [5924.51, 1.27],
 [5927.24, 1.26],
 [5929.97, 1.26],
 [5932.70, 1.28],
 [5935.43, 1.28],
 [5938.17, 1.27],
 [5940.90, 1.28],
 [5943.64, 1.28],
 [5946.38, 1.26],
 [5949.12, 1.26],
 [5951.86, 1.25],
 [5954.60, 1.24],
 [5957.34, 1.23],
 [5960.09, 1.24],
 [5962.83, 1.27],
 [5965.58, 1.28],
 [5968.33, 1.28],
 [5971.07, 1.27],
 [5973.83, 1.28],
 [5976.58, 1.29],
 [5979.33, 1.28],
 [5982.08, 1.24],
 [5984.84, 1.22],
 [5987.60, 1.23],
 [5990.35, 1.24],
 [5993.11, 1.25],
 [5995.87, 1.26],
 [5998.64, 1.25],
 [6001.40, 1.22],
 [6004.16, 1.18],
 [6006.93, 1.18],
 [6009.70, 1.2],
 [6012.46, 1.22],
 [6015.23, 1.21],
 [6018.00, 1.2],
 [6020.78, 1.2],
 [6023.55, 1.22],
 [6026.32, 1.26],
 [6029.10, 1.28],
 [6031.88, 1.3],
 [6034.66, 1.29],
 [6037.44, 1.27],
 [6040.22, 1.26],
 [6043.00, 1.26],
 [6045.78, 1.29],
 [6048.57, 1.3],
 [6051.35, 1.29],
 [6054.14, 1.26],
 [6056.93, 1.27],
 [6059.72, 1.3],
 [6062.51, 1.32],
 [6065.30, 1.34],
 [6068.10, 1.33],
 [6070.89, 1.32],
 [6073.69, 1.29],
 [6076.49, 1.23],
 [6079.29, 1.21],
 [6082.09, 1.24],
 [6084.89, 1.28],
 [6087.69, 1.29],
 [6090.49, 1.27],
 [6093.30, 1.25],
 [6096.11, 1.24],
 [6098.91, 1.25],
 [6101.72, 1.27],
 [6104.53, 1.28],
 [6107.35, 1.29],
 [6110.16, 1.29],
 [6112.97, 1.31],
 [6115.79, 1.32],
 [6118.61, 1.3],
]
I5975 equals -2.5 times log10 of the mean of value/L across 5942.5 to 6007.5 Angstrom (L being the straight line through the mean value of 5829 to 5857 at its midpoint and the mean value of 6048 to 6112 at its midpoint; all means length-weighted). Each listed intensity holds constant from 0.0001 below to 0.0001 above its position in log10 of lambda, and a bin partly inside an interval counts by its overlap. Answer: 0.04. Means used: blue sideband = 1.33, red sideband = 1.28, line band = 1.25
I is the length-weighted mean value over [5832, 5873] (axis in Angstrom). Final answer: 1.3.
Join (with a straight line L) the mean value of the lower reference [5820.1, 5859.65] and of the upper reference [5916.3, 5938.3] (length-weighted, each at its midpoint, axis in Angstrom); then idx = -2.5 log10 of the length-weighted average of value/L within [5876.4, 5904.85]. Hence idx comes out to 0.12 mag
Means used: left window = 1.32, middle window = 1.16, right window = 1.27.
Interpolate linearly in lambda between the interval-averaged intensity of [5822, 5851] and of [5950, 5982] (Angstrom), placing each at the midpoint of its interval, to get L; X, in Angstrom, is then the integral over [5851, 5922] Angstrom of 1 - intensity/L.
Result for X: 5.4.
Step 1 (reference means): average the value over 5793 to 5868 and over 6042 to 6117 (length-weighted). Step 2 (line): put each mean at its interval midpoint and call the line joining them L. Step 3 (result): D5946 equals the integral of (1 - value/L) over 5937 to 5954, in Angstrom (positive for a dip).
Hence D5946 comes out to 0.4 Angstrom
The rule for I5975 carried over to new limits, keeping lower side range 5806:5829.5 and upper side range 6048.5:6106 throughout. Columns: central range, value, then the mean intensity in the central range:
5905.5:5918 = 0.08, 1.22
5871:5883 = 0.03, 1.28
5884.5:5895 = 0.19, 1.1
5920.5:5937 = 0.03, 1.27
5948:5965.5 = 0.05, 1.25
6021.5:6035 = 0.02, 1.26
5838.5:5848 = -0.03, 1.37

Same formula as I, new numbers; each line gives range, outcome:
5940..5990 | 1.26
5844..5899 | 1.23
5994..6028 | 1.22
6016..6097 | 1.27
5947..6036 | 1.24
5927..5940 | 1.27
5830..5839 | 1.32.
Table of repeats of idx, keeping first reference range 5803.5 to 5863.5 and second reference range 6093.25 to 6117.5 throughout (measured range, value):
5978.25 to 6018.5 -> 0.06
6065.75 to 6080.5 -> 0.00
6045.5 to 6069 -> -0.01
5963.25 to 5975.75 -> 0.02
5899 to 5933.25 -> 0.07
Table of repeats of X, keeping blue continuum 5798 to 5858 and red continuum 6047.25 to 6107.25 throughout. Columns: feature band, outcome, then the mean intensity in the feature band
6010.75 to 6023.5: 0.81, 1.21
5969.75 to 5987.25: 0.49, 1.26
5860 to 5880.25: 0.78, 1.27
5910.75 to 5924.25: 0.64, 1.25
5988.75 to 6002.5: 0.53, 1.24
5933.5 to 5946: 0.28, 1.28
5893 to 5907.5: 2.10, 1.12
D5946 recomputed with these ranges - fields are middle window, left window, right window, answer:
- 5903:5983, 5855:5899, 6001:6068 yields -1.9 Angstrom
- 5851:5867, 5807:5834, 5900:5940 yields 0.7 Angstrom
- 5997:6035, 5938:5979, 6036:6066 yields 1.5 Angstrom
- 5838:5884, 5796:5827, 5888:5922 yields -1.7 Angstrom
